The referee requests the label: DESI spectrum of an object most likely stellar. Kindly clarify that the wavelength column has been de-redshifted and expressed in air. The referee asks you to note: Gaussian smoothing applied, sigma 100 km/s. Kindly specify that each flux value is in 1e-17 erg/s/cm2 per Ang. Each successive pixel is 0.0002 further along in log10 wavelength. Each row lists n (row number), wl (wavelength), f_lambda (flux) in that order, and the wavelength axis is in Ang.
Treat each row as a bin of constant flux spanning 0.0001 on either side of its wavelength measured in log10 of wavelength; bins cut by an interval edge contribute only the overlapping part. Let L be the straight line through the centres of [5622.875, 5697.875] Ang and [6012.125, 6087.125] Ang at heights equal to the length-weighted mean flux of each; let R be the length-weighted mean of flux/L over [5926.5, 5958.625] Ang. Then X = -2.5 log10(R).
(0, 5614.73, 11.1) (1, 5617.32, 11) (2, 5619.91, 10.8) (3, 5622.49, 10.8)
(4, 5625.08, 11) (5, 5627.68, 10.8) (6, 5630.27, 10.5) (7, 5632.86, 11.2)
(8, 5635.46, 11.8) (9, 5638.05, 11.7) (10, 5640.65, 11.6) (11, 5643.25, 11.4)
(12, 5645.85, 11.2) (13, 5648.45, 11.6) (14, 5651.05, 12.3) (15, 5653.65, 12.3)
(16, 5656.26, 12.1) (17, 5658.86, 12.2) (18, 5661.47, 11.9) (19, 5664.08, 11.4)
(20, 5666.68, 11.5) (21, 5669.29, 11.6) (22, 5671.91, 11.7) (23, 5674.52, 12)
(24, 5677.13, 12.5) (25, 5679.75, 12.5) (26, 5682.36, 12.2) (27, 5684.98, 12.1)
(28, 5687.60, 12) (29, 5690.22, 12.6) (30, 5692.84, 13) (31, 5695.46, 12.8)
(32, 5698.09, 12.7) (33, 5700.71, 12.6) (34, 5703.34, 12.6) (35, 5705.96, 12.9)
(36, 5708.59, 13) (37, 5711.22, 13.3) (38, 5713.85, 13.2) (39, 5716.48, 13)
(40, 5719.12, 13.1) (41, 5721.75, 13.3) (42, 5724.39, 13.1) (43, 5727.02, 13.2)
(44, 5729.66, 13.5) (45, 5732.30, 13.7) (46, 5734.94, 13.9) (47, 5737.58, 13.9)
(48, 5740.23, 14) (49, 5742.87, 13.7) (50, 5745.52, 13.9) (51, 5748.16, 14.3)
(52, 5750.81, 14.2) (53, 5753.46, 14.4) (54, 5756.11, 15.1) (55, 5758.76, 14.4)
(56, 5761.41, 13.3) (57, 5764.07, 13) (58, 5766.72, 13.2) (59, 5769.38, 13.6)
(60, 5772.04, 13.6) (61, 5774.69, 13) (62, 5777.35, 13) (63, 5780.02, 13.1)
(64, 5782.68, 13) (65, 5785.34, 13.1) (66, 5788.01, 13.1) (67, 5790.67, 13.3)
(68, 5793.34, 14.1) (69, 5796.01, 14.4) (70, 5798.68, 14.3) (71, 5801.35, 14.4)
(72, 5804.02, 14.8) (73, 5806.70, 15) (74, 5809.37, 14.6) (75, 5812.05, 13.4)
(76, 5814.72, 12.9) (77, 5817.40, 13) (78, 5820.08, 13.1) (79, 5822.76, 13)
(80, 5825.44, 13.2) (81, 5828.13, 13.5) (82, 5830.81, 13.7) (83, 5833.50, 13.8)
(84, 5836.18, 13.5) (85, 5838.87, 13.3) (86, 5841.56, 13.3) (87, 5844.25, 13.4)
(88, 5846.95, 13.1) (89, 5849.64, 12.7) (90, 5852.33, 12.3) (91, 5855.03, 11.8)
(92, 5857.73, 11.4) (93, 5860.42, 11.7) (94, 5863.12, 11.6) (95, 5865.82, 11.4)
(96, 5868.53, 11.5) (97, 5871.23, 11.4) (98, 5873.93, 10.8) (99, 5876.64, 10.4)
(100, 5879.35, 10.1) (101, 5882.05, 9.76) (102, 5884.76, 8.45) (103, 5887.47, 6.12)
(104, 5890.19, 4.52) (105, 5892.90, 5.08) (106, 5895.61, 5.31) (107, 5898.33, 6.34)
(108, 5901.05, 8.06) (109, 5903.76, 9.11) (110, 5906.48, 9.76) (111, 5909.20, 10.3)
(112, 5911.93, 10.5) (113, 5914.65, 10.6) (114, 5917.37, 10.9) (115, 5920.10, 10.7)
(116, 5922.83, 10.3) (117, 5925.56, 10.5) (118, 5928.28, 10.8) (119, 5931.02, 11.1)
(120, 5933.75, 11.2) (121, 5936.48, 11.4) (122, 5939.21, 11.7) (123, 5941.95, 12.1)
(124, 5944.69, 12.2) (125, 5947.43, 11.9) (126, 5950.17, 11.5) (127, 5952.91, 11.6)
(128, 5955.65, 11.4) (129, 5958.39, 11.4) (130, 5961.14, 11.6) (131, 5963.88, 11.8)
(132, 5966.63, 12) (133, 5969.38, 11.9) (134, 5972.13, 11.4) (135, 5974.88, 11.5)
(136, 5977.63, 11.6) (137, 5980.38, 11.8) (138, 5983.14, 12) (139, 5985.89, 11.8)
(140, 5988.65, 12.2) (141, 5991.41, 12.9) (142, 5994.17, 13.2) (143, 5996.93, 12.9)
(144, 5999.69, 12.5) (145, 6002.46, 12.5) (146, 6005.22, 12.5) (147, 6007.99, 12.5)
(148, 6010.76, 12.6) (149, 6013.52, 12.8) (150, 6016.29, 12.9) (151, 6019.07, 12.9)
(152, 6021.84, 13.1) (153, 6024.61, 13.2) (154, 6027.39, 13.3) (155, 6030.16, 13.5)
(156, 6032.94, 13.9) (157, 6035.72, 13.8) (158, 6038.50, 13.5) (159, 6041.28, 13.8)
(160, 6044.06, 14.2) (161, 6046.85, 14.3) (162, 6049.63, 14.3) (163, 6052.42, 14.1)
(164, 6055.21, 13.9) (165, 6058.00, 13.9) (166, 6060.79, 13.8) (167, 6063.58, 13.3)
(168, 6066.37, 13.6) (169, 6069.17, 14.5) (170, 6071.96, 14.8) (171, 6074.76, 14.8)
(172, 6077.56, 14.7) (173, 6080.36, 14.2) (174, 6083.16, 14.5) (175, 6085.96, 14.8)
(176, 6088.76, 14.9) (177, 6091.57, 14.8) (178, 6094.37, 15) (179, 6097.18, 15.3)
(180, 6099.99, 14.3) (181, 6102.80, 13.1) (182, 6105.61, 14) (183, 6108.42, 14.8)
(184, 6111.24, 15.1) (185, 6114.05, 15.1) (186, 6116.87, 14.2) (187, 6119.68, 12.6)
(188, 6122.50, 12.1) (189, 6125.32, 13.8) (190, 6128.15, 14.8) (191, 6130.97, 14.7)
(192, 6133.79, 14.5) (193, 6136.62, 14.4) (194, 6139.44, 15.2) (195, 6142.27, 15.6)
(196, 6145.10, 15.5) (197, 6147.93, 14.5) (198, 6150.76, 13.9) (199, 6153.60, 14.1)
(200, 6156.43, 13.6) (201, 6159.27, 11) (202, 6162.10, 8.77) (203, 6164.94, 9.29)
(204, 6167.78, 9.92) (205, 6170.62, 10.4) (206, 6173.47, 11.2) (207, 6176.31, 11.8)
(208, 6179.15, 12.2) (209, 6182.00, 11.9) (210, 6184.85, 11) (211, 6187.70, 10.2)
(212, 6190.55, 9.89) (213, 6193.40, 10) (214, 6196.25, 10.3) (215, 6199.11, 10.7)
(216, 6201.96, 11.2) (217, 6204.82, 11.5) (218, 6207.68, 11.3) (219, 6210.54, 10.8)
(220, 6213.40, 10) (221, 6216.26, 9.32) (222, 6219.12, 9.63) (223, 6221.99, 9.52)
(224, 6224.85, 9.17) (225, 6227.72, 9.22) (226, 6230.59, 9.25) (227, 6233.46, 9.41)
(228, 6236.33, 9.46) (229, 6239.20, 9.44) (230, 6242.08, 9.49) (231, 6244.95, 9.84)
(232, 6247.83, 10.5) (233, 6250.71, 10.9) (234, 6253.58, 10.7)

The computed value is 0.16 mag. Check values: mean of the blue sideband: 11.8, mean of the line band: 11.5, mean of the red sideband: 13.9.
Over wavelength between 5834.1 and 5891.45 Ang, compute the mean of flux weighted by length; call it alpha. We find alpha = 11.1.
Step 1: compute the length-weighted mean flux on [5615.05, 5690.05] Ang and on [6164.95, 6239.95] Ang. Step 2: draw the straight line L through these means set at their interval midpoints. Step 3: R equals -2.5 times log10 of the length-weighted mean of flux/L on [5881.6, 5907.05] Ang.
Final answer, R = 0.48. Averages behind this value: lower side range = 11.6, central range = 7.08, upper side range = 10.3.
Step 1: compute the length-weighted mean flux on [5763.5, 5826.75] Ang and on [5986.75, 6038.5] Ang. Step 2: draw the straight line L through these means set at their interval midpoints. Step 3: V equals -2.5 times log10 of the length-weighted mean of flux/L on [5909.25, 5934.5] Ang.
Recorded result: 0.23 mag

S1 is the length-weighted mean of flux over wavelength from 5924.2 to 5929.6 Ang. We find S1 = 10.7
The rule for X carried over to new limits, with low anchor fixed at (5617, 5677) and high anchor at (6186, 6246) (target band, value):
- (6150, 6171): -0.12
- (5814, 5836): -0.20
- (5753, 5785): -0.20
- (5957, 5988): -0.10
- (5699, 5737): -0.16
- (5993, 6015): -0.20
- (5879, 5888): 0.25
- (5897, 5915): 0.18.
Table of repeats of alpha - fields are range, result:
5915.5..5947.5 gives 11.2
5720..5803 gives 13.7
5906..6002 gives 11.5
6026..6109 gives 14.2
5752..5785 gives 13.5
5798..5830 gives 13.8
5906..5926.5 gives 10.5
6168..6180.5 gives 11.3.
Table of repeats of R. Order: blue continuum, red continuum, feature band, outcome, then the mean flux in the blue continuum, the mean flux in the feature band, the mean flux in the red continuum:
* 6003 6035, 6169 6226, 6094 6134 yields -0.21 mag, 13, 14.2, 10.6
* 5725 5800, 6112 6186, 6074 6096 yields -0.13 mag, 13.7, 14.7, 12.9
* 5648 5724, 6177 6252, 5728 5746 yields -0.13 mag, 12.4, 13.8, 10.2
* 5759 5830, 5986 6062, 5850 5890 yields 0.27 mag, 13.6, 10.5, 13.3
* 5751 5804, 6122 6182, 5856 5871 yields 0.17 mag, 13.7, 11.5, 12.9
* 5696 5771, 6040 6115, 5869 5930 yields 0.46 mag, 13.5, 9.13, 14.4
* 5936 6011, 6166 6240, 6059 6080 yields -0.25 mag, 12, 14.2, 10.3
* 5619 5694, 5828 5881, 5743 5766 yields -0.17 mag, 11.7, 14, 12.2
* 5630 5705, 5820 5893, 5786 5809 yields -0.22 mag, 12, 14.2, 11.4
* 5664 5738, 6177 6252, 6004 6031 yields -0.16 mag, 12.7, 12.9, 10.2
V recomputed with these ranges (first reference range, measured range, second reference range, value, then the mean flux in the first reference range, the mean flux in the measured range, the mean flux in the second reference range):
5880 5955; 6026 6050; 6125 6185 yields -0.219 mag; 9.72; 13.8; 12.8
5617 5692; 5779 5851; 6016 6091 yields -0.080 mag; 11.7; 13.6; 14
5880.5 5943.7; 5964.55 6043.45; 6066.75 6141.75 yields -0.079 mag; 9.36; 12.7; 14.4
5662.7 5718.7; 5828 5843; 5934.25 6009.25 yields -0.111 mag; 12.4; 13.5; 12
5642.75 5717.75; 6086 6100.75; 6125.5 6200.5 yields -0.207 mag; 12.3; 14.9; 12.3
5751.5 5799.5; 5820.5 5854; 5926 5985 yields -0.024 mag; 13.6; 13.2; 11.6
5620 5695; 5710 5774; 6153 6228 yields -0.178 mag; 11.8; 13.7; 10.6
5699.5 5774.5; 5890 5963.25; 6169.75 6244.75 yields 0.197 mag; 13.5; 10.2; 10.3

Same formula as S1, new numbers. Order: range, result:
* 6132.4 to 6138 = 14.4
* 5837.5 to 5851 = 13.2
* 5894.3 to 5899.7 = 5.83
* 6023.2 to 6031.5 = 13.3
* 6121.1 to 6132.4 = 13.9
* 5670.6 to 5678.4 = 12.1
